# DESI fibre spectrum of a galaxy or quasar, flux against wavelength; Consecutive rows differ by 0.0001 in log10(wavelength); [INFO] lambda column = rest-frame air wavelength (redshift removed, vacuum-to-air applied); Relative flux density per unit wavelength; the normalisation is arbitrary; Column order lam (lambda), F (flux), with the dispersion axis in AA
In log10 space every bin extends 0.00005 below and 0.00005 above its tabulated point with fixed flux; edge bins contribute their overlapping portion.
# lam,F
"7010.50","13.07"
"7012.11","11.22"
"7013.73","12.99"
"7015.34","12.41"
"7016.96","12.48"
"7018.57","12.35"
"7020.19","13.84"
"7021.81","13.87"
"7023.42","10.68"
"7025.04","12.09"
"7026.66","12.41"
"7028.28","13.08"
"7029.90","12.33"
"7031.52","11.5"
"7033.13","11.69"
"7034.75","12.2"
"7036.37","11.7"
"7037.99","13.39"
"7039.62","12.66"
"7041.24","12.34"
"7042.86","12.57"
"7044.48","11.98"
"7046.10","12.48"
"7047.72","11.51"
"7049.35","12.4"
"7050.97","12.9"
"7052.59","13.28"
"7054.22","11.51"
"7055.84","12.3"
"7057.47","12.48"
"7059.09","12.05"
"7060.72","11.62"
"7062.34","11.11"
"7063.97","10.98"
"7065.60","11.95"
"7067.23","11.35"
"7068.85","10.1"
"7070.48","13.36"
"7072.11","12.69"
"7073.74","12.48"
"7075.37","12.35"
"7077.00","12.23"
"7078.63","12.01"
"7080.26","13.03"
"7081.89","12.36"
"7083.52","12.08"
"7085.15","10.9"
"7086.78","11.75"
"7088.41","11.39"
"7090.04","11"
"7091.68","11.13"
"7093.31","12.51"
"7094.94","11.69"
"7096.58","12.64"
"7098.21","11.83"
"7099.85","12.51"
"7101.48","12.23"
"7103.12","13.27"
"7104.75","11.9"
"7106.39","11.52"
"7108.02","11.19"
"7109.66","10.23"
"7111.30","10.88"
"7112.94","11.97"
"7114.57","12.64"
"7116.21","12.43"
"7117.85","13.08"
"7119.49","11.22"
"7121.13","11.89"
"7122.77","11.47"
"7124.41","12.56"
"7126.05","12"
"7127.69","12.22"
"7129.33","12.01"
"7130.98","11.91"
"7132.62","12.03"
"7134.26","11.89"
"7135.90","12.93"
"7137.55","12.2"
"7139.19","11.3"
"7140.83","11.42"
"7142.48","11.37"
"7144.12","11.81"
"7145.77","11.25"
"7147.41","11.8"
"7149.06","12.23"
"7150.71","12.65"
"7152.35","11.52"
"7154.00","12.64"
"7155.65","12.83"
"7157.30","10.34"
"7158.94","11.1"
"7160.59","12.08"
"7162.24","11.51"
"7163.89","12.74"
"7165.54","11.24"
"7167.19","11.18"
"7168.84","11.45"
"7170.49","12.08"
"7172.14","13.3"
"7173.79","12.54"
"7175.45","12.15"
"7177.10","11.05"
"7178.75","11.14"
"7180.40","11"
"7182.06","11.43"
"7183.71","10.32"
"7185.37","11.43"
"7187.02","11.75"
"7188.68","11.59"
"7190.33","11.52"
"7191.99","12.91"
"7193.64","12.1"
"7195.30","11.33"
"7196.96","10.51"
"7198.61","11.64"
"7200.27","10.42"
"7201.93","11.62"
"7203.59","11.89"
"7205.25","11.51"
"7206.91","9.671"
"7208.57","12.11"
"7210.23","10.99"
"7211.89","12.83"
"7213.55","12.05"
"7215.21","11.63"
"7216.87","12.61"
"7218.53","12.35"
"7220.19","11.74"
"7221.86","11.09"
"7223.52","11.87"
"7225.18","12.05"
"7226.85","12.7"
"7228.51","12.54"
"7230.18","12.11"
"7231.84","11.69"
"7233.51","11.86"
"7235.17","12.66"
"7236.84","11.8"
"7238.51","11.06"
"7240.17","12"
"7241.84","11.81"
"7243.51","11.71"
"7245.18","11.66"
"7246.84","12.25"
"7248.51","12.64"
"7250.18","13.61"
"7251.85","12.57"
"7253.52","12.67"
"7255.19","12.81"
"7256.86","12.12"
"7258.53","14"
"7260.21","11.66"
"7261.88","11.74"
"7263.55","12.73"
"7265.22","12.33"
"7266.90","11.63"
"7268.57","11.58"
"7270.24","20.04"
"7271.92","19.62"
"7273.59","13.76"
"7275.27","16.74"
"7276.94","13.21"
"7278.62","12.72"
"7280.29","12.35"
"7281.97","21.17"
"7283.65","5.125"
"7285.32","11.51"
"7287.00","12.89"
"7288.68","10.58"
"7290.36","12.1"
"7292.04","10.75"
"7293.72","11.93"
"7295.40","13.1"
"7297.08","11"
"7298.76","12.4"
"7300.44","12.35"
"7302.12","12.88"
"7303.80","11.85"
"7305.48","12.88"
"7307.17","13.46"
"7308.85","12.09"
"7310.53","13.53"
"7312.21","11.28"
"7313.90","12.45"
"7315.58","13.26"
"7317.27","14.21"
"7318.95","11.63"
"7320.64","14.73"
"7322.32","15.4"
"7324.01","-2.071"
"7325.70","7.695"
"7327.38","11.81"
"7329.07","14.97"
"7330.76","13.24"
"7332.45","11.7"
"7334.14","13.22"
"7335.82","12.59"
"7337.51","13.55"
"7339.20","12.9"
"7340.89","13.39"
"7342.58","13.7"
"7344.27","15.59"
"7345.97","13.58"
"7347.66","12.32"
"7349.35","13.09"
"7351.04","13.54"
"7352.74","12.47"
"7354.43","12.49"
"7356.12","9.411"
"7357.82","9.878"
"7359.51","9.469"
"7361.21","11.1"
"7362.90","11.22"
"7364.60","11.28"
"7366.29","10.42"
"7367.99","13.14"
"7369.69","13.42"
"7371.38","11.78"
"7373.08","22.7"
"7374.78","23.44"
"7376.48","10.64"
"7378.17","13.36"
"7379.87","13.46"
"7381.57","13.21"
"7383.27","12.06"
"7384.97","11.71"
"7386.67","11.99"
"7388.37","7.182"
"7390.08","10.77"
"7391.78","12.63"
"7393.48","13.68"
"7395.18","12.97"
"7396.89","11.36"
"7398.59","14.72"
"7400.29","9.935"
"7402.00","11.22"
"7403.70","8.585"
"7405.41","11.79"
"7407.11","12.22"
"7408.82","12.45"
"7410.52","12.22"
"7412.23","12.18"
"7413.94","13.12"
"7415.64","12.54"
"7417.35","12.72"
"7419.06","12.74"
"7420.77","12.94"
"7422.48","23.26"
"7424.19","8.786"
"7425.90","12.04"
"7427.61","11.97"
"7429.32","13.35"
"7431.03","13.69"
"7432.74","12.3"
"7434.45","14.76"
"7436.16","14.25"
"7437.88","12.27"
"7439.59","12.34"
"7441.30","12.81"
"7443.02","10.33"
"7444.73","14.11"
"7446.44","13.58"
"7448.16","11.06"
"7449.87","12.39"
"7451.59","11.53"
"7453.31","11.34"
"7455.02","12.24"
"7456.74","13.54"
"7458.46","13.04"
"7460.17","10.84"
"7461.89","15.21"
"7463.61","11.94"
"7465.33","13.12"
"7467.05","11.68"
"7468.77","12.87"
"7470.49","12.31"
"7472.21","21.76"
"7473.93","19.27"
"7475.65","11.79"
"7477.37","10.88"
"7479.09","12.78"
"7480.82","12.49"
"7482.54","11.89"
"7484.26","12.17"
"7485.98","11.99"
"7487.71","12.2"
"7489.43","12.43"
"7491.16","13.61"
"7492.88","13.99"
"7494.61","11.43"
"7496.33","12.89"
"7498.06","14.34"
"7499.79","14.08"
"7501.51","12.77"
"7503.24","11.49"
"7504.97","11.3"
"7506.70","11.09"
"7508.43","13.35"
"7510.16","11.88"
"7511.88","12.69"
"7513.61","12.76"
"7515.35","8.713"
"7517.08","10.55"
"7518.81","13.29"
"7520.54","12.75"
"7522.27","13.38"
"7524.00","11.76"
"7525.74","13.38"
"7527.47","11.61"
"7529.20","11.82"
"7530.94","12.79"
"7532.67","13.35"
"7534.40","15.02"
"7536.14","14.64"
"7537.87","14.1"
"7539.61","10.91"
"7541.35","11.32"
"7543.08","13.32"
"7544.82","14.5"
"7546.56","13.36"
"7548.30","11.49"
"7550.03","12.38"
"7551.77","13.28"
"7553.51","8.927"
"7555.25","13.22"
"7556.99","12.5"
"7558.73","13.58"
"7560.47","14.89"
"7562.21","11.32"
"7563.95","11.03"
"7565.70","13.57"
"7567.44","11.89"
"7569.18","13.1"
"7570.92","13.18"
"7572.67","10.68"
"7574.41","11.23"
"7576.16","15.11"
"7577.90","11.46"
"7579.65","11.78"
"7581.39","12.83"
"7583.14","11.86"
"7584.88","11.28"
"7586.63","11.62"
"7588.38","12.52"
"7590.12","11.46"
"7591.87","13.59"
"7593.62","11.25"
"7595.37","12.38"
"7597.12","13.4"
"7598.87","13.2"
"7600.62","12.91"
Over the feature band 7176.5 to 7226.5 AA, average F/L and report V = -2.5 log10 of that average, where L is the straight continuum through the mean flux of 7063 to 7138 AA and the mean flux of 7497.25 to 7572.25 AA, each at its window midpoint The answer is 0.05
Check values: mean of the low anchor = 12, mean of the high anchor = 12.6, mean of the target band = 11.6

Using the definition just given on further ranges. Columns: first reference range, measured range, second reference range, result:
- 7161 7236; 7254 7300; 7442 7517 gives -0.09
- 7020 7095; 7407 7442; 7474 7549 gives -0.05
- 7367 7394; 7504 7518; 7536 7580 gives 0.11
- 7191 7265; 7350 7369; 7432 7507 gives 0.10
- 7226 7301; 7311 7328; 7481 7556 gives 0.14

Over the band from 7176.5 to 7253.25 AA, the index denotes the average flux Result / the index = 11.8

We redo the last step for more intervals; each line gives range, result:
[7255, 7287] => 13.5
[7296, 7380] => 12.6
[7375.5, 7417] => 12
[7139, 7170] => 11.7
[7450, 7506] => 13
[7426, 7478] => 13.1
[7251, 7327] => 12.5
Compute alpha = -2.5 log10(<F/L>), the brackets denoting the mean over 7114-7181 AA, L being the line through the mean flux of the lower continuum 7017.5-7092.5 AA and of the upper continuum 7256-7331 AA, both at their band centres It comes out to 0.03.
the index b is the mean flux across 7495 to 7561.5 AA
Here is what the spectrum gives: 12.6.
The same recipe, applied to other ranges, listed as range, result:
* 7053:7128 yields 11.9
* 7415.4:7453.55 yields 12.9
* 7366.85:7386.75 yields 14.3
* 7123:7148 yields 11.9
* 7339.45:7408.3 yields 12.5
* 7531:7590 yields 12.6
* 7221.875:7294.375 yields 12.7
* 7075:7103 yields 12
